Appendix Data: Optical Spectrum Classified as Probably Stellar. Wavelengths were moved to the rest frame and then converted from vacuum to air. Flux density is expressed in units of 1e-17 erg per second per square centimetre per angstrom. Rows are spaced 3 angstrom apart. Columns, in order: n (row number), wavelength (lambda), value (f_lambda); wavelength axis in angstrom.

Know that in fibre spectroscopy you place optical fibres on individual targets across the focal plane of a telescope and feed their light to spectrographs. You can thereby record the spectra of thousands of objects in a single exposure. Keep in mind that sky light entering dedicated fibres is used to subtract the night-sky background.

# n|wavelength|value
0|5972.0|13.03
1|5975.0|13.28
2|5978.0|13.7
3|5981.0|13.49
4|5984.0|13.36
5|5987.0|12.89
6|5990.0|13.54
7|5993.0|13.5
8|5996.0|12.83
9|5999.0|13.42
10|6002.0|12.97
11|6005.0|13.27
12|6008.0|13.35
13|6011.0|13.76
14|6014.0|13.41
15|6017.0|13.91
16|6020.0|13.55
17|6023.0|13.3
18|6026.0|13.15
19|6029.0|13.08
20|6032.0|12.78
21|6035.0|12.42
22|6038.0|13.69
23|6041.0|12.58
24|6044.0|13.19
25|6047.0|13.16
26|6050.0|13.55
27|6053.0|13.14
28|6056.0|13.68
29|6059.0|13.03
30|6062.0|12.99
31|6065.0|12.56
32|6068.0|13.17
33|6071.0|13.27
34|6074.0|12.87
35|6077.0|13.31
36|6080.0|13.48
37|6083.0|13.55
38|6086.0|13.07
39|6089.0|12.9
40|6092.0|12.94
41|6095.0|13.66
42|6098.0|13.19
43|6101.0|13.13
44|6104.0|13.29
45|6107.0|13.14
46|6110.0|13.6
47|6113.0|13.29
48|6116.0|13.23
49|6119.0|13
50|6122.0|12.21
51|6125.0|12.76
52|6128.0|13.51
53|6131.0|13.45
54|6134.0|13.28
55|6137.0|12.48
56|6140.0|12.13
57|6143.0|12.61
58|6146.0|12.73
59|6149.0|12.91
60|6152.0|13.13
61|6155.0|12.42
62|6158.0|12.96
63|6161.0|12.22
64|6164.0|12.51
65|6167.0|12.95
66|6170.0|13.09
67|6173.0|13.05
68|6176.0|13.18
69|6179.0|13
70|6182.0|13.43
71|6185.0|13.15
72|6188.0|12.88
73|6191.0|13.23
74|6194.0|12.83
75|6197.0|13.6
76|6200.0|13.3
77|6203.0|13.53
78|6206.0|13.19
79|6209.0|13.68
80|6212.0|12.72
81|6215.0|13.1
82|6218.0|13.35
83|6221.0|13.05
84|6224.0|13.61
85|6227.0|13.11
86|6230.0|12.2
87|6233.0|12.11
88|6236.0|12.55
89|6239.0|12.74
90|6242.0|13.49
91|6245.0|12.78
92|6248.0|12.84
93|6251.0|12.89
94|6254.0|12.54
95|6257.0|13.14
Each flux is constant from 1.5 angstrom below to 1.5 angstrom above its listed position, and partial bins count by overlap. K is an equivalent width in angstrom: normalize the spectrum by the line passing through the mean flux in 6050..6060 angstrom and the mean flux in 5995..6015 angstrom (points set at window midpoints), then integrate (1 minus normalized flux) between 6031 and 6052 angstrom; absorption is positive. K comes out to 0.42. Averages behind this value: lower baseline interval 13.3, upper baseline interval 13.3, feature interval 13.1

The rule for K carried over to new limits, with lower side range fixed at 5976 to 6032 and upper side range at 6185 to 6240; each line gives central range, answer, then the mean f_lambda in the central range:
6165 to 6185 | 0.0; 13.1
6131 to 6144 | 0.4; 12.7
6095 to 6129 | 0.1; 13.1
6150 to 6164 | 0.5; 12.7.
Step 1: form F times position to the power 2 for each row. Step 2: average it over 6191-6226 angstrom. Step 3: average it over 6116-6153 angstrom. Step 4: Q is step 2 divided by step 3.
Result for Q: 1.06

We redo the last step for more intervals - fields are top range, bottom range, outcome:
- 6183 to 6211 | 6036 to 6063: 1.05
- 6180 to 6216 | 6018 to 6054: 1.06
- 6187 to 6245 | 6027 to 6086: 1.05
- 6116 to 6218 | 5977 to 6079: 1.03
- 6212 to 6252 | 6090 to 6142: 1.03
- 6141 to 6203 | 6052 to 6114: 1.01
